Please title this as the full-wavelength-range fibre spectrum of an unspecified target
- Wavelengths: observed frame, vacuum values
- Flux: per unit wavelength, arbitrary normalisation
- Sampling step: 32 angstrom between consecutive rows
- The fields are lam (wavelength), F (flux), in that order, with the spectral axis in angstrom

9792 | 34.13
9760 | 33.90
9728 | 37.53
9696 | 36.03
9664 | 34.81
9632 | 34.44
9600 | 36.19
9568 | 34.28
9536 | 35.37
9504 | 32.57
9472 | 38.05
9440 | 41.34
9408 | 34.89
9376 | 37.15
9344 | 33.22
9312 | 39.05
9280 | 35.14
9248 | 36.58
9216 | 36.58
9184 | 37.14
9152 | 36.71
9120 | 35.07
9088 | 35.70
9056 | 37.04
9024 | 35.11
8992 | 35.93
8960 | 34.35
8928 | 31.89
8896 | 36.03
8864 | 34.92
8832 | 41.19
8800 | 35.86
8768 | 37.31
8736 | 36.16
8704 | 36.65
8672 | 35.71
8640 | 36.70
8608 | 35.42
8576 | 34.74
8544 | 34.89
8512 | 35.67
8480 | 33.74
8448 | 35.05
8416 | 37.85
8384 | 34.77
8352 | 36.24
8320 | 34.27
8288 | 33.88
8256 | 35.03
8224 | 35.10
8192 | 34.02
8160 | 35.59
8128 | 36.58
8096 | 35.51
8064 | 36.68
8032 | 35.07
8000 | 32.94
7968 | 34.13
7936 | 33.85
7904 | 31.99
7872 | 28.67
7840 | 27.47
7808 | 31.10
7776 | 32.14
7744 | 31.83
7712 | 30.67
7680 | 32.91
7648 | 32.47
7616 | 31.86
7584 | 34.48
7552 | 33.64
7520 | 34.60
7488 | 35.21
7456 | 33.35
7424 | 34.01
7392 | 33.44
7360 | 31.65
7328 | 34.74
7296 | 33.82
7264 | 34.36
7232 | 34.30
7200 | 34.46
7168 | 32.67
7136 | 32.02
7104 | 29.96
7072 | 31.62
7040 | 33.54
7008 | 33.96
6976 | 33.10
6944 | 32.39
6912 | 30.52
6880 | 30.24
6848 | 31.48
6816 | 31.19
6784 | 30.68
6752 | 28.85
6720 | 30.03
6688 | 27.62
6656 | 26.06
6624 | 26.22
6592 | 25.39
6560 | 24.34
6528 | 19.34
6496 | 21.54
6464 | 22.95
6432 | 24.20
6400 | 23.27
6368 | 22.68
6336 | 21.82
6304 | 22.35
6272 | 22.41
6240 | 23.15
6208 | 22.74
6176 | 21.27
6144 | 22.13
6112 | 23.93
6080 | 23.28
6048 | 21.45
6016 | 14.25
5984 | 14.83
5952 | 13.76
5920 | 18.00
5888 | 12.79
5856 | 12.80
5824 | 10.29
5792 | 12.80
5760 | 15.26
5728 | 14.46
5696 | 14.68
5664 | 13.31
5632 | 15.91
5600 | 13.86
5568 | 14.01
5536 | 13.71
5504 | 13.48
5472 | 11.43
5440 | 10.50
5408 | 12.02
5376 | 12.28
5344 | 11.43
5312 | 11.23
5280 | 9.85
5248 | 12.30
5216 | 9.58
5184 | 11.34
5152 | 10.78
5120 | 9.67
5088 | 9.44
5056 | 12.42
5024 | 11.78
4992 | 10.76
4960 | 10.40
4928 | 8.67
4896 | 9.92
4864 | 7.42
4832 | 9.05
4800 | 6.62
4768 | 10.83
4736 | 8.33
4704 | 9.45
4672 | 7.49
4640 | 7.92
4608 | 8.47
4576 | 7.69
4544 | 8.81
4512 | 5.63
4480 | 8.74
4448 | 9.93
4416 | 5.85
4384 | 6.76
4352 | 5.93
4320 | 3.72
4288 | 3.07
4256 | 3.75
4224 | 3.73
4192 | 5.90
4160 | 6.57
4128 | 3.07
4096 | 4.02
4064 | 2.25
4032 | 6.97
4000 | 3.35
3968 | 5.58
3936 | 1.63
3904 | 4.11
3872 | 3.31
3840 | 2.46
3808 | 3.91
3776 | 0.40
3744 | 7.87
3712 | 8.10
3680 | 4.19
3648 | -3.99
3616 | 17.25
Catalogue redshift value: 0.52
